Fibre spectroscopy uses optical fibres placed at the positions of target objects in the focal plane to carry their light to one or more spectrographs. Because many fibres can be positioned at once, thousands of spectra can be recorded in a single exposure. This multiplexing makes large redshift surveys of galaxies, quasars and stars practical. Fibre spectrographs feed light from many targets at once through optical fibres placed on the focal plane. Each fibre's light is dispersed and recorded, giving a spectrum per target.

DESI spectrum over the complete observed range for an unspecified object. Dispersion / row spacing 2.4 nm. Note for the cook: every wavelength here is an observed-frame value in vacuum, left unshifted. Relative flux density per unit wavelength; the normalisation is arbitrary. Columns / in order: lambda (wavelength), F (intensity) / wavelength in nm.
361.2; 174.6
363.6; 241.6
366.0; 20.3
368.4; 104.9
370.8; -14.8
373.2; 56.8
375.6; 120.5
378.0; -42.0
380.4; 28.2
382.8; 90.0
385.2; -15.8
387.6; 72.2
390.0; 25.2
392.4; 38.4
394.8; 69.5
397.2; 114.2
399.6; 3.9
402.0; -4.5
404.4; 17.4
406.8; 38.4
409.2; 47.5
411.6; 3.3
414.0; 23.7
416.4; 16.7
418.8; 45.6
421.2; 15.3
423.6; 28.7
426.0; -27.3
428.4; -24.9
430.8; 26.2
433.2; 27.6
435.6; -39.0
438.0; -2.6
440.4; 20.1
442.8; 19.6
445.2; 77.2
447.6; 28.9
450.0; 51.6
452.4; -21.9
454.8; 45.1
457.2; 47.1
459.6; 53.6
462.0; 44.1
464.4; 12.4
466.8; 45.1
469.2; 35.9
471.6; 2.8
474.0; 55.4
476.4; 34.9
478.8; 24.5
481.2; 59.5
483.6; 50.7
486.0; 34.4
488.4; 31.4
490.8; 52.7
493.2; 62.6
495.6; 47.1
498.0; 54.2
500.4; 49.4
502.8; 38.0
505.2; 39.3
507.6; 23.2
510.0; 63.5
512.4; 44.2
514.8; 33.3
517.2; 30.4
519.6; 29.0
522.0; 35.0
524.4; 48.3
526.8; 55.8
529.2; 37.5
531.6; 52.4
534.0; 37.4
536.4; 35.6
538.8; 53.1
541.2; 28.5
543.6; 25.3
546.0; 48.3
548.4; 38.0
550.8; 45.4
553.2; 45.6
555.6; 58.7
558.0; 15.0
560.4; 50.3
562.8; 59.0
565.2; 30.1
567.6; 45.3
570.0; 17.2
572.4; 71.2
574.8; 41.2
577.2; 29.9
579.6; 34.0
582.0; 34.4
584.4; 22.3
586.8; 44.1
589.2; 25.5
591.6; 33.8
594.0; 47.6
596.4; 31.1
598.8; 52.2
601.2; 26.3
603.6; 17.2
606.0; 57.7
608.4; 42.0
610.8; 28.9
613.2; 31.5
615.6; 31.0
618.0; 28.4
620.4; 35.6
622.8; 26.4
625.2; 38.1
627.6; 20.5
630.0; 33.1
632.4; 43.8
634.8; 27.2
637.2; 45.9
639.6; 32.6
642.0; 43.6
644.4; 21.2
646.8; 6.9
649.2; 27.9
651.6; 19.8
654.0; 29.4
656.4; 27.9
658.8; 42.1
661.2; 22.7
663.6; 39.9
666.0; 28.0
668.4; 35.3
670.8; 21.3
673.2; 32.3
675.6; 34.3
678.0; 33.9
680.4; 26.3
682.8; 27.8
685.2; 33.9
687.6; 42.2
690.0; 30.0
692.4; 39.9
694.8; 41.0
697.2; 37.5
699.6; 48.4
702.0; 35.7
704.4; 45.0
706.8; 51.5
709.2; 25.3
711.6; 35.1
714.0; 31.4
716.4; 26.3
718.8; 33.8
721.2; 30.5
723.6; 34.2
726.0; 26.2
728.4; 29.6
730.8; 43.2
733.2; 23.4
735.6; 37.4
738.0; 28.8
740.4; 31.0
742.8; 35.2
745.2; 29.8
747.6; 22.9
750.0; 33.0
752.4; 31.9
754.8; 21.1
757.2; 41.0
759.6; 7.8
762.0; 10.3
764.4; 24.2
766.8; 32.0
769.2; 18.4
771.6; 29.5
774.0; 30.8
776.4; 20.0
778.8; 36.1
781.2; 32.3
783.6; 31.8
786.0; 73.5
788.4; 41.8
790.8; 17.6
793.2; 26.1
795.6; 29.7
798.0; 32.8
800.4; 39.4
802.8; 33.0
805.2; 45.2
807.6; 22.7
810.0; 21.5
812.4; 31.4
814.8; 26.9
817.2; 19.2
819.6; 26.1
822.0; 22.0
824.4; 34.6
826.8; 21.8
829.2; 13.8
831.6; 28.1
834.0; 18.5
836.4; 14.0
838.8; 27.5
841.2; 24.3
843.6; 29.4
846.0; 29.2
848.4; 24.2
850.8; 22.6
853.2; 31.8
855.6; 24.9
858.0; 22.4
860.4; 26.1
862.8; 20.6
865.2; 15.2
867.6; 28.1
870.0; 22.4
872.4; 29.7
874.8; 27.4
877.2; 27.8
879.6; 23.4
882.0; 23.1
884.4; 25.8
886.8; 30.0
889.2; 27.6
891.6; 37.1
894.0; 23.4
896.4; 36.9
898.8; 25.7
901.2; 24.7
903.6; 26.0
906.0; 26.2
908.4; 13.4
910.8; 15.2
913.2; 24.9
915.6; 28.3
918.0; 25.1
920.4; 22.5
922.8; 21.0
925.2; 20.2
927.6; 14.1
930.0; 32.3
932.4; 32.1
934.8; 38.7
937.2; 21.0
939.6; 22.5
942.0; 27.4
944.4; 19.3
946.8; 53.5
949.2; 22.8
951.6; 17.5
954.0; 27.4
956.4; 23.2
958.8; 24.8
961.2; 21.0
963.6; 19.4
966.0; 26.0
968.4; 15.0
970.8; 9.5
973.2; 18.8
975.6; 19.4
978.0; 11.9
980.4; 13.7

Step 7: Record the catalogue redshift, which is 0.197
